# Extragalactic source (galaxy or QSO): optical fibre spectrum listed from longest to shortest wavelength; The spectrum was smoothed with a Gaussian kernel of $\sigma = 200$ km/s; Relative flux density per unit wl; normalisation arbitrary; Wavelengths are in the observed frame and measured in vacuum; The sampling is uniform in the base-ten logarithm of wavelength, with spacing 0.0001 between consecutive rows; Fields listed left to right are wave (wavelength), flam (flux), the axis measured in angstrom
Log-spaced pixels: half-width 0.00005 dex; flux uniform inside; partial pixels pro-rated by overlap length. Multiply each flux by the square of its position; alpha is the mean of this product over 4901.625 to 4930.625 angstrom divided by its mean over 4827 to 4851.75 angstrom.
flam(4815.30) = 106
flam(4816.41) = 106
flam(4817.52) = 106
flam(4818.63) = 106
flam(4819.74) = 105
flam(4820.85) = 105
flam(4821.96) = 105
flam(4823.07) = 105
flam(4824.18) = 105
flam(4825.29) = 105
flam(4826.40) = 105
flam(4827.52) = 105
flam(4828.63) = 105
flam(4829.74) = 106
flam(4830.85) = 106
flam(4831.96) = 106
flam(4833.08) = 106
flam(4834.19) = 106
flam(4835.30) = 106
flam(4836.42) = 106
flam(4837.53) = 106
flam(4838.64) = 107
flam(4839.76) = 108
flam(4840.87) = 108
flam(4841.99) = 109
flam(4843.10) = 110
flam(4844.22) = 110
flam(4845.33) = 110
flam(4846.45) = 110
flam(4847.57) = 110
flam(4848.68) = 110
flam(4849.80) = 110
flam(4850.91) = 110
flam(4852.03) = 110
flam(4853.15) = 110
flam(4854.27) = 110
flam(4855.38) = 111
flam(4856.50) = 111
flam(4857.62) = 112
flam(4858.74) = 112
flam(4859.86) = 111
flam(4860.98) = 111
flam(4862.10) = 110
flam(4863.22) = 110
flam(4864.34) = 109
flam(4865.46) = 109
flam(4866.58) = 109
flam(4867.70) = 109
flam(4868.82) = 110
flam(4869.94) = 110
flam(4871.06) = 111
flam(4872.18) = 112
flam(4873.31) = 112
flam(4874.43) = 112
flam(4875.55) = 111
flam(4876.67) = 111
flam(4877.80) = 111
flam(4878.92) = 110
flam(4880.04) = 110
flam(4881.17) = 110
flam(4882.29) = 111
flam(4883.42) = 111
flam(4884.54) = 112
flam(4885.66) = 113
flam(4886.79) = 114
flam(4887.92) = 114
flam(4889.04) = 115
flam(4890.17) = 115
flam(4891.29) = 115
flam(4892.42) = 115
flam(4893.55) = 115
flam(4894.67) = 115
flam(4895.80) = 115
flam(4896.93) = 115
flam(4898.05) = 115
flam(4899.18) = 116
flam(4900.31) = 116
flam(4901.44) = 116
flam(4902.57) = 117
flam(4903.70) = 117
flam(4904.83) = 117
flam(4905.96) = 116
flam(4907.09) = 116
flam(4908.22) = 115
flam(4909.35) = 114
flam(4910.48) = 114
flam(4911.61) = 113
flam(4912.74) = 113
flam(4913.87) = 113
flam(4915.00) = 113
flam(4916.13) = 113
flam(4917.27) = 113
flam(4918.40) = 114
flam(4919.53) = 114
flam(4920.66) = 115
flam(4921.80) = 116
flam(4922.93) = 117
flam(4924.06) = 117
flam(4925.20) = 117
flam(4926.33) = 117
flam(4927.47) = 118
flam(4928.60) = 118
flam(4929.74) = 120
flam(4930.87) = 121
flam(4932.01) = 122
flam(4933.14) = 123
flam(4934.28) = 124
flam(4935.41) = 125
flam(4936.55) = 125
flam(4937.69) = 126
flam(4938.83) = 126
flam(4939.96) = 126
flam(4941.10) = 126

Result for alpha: 1.11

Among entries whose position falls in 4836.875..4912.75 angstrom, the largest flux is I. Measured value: 117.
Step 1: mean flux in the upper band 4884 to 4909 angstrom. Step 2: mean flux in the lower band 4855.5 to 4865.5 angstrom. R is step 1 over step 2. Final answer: 1.0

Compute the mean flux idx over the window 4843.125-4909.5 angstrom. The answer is 112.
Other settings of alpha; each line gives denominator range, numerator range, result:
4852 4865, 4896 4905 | 1.07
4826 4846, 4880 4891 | 1.08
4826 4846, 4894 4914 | 1.11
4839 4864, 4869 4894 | 1.03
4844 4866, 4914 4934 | 1.09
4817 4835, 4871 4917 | 1.11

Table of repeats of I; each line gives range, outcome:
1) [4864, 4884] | 112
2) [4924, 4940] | 126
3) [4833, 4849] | 110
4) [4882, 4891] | 115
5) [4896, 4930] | 120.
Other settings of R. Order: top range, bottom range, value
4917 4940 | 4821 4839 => 1.13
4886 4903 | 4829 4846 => 1.07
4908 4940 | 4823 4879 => 1.08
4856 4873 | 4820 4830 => 1.05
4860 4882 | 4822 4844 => 1.04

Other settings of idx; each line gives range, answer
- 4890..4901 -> 115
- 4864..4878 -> 110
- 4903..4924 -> 115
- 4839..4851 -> 109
